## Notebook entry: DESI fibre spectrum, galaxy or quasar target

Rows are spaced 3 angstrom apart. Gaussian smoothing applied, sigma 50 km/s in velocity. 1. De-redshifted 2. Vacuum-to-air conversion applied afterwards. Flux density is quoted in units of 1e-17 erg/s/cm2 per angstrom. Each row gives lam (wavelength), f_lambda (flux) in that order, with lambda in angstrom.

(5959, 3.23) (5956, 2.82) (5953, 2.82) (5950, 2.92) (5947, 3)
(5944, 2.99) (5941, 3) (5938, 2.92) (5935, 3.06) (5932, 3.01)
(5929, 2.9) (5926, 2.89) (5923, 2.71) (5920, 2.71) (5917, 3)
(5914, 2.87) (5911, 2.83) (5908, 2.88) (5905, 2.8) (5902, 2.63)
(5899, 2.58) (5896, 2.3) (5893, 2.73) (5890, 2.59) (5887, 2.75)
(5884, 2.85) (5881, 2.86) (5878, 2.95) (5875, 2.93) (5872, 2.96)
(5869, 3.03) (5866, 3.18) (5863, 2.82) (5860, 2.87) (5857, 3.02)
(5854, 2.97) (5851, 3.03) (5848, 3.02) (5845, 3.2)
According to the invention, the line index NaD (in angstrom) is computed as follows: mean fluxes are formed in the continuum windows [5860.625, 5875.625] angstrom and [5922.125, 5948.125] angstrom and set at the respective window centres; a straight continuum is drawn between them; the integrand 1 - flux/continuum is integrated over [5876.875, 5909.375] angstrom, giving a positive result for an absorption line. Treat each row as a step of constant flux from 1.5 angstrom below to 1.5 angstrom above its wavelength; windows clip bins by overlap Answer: 2.8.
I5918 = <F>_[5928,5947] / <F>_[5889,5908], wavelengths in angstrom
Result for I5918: 1.1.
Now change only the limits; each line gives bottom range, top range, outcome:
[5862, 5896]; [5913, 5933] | 1.00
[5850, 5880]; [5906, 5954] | 0.98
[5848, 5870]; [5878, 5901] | 0.90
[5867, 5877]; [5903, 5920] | 0.96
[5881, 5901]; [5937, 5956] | 1.11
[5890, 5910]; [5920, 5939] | 1.09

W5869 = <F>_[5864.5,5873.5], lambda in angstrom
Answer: 3.06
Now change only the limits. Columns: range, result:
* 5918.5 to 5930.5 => 2.8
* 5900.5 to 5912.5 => 2.79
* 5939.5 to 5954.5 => 2.95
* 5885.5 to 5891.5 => 2.67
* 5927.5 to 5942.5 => 2.98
